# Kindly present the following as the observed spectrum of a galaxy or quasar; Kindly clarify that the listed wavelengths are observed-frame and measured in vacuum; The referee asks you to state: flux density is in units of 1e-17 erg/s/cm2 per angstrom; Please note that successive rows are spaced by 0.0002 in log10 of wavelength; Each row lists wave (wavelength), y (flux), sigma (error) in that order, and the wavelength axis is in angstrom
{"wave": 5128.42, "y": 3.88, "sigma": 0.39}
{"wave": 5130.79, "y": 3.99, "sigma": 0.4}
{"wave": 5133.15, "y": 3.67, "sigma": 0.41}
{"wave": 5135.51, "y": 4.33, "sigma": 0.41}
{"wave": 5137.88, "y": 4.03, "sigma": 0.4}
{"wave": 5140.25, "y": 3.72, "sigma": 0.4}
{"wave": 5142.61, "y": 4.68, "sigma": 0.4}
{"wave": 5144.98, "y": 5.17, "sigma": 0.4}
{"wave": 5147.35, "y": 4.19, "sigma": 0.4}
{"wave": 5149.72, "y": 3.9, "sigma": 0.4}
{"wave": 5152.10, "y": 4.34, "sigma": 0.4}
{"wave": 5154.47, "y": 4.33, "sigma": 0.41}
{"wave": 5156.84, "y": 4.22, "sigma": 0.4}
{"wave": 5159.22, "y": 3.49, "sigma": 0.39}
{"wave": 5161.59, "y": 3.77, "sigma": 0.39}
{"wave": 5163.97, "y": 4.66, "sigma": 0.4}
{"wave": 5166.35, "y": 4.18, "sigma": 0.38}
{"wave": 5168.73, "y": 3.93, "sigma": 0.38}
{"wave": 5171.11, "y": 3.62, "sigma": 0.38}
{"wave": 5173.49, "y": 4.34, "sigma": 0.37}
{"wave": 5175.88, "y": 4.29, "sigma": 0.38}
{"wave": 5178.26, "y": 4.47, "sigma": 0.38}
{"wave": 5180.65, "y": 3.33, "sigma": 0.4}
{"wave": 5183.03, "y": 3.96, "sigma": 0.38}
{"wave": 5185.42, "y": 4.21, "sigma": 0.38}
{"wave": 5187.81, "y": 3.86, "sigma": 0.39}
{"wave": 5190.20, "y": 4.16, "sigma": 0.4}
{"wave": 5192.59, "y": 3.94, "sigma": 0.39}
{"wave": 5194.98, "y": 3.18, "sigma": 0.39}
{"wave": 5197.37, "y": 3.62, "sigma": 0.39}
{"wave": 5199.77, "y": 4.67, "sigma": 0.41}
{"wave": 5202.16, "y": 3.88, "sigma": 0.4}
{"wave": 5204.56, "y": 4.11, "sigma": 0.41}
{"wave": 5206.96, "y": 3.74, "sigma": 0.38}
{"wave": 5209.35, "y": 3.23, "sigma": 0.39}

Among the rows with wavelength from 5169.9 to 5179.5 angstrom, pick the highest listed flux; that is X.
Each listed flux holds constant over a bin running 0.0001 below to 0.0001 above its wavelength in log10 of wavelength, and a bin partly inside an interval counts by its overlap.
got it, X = 4.47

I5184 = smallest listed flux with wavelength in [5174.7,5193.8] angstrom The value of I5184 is 3.33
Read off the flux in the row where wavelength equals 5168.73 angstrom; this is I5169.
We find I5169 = 3.93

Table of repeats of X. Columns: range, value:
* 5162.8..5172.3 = 4.66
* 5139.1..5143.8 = 4.68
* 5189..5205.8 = 4.67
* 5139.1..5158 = 5.17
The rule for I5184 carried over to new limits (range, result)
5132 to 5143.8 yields 3.67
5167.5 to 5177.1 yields 3.62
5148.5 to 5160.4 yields 3.49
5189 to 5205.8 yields 3.18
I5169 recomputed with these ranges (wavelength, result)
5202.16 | 3.88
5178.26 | 4.47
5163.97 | 4.66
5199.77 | 4.67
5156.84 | 4.22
